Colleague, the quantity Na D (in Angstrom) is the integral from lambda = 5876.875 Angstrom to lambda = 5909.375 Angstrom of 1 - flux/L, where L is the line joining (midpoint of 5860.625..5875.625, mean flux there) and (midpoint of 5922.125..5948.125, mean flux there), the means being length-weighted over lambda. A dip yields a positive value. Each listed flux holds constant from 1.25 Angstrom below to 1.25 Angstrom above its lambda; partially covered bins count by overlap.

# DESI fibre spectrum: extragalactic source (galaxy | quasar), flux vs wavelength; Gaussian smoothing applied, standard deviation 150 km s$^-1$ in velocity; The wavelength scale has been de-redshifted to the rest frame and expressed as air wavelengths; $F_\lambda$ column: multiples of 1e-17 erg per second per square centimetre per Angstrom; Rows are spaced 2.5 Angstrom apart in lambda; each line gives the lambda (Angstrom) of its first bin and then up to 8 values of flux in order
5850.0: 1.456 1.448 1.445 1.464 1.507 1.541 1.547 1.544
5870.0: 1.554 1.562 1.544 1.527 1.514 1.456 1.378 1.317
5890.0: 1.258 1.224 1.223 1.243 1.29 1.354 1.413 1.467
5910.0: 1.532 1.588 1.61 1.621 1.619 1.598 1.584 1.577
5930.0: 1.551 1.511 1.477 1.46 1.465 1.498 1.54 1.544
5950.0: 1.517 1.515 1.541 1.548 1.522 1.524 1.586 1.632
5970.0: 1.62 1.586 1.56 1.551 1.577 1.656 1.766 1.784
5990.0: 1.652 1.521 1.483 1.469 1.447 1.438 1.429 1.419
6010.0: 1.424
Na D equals 3.8 Angstrom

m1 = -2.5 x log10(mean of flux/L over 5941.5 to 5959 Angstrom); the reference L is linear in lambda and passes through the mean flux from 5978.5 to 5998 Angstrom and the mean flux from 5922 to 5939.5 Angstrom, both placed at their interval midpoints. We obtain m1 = 0.02 mag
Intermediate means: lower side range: 1.53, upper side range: 1.62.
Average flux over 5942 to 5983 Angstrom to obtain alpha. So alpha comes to 1.56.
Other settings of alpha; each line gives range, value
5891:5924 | 1.44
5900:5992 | 1.56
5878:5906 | 1.34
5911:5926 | 1.6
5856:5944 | 1.47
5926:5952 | 1.51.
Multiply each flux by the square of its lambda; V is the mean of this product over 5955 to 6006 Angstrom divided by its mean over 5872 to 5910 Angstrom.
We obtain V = 1.2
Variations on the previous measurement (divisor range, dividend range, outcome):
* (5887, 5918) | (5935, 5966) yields 1.11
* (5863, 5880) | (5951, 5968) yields 1.03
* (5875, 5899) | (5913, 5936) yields 1.17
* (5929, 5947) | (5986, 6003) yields 1.05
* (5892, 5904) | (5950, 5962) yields 1.23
